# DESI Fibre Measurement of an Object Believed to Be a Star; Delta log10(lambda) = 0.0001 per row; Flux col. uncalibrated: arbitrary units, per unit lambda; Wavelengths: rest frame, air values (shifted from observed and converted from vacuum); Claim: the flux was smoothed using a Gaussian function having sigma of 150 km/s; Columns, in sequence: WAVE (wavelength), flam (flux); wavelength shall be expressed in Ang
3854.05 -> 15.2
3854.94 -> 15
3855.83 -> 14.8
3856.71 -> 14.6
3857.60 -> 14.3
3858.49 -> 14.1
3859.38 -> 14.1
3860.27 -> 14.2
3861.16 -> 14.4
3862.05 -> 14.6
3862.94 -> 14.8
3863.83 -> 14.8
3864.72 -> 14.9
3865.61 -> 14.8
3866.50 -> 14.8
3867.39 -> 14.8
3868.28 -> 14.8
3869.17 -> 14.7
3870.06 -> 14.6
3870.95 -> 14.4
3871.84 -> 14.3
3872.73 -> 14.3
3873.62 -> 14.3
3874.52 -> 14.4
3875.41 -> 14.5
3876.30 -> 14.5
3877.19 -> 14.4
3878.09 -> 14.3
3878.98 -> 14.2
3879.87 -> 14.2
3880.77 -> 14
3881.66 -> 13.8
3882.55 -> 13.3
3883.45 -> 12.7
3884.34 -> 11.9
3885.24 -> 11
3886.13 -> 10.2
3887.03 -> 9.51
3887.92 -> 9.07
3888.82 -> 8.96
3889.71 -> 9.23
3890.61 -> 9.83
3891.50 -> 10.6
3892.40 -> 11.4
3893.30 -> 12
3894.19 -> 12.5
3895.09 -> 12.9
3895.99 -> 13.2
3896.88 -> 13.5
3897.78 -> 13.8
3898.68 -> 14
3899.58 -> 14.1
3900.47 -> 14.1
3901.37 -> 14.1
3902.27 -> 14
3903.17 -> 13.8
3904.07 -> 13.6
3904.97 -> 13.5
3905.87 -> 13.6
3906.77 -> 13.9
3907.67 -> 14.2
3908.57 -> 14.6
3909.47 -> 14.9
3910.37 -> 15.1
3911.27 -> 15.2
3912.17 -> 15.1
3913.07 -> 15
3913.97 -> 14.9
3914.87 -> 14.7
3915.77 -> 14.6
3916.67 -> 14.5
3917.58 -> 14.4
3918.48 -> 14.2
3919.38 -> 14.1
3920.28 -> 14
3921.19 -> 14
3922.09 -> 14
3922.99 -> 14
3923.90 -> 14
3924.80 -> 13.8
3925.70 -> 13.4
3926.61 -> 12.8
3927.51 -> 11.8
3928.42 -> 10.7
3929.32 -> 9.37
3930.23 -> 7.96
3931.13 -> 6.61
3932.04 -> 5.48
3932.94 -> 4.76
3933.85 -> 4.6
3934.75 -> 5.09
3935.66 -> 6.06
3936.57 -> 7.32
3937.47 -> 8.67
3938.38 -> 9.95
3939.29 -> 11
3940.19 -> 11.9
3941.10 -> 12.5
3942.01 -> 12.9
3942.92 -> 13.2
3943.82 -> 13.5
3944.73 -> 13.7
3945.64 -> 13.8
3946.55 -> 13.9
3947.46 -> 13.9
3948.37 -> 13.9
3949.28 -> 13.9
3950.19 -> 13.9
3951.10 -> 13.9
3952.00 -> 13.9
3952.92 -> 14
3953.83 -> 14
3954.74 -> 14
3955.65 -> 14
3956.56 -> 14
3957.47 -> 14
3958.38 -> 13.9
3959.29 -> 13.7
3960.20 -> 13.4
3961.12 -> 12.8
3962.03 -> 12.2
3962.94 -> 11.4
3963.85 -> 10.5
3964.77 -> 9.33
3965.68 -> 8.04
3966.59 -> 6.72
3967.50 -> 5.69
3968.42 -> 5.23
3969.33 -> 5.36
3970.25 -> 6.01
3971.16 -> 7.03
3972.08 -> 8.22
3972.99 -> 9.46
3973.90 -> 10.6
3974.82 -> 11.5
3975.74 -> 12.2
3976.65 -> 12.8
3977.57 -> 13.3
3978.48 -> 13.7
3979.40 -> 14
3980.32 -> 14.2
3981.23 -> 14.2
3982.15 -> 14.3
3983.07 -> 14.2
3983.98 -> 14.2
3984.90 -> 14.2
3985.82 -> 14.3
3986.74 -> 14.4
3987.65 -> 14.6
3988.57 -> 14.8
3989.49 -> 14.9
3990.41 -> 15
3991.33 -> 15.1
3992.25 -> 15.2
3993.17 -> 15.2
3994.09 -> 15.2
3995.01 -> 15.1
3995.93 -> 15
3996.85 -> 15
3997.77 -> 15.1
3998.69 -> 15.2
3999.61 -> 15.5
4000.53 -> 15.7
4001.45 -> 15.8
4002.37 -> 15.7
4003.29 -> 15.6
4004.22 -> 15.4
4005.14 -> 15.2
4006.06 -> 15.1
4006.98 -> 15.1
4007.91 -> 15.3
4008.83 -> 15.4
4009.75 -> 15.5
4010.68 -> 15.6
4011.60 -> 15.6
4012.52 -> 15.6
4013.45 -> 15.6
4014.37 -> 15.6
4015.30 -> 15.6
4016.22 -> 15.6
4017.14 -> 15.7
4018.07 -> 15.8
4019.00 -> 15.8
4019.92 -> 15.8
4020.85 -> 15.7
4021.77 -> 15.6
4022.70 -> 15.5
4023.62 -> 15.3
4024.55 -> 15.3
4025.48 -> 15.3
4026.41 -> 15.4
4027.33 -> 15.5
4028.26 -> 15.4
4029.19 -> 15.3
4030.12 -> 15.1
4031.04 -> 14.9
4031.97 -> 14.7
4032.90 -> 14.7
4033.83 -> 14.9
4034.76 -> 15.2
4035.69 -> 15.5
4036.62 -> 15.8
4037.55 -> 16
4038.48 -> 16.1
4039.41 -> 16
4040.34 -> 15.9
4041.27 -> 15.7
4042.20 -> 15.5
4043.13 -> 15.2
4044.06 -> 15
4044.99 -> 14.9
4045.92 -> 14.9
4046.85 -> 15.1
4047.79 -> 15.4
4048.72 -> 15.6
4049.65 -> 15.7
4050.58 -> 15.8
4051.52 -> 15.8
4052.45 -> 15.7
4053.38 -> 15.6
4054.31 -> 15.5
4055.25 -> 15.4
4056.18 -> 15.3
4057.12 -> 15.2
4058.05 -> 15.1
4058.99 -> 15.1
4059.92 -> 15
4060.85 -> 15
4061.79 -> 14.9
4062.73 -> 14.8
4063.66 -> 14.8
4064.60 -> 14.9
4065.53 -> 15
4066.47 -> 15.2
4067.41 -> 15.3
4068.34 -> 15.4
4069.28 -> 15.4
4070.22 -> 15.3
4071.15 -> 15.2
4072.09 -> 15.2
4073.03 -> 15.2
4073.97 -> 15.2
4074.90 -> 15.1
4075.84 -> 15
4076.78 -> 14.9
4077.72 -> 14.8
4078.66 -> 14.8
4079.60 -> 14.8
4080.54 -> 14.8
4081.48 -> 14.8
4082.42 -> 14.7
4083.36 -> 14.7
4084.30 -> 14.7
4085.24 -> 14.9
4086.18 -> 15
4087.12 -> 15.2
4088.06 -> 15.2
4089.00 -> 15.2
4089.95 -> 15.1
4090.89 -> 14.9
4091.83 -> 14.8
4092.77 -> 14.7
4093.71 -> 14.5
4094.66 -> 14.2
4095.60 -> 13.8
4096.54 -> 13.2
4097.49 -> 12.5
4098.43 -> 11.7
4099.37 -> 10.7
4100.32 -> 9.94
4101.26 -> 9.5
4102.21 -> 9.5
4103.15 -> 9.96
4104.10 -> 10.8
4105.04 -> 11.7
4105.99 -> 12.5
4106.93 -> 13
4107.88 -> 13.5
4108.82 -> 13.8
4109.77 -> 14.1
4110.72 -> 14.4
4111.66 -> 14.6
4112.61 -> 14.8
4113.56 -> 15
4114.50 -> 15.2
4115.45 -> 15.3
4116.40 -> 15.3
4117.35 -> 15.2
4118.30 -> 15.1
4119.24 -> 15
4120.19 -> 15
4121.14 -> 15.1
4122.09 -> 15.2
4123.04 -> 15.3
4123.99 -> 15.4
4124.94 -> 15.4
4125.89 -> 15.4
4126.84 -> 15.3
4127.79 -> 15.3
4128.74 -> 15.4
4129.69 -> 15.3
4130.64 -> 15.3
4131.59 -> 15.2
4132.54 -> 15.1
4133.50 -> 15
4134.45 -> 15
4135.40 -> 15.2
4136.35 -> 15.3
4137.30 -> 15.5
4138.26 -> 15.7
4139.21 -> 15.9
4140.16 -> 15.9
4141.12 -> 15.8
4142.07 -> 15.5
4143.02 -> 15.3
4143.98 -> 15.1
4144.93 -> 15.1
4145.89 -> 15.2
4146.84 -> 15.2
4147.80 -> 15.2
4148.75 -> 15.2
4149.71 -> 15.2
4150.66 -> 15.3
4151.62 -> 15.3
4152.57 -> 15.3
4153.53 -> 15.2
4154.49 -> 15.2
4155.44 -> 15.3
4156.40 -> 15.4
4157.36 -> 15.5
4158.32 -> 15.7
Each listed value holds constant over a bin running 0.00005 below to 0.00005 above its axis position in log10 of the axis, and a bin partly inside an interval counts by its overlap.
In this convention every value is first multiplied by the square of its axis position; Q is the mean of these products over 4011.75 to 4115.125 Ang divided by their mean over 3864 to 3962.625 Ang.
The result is 1.24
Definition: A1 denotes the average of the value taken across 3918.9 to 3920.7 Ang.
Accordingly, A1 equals 14.1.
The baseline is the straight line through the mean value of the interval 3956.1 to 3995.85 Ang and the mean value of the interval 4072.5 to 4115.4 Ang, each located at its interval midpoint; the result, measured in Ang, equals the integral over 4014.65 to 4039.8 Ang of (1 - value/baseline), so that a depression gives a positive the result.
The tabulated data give -4.96 Ang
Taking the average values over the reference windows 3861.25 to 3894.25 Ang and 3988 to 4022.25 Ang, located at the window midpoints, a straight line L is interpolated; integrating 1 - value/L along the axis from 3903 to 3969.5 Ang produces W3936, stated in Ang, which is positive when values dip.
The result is 9.6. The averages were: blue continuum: 13.1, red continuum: 15.4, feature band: 12.1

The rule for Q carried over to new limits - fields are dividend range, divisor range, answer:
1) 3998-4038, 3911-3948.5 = 1.36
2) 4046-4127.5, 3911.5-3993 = 1.28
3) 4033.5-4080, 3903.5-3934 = 1.28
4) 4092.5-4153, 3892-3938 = 1.29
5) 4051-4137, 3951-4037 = 1.10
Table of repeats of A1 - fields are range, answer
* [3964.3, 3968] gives 7.42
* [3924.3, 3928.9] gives 12.5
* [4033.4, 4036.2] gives 15.2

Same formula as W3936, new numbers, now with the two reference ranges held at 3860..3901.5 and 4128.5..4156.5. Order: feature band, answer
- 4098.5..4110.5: 2.70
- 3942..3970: 3.54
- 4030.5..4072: -2.00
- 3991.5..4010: -1.44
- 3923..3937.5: 4.87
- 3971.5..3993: 0.95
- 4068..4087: -0.24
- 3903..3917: -1.01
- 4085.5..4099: 0.59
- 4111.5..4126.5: -0.02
